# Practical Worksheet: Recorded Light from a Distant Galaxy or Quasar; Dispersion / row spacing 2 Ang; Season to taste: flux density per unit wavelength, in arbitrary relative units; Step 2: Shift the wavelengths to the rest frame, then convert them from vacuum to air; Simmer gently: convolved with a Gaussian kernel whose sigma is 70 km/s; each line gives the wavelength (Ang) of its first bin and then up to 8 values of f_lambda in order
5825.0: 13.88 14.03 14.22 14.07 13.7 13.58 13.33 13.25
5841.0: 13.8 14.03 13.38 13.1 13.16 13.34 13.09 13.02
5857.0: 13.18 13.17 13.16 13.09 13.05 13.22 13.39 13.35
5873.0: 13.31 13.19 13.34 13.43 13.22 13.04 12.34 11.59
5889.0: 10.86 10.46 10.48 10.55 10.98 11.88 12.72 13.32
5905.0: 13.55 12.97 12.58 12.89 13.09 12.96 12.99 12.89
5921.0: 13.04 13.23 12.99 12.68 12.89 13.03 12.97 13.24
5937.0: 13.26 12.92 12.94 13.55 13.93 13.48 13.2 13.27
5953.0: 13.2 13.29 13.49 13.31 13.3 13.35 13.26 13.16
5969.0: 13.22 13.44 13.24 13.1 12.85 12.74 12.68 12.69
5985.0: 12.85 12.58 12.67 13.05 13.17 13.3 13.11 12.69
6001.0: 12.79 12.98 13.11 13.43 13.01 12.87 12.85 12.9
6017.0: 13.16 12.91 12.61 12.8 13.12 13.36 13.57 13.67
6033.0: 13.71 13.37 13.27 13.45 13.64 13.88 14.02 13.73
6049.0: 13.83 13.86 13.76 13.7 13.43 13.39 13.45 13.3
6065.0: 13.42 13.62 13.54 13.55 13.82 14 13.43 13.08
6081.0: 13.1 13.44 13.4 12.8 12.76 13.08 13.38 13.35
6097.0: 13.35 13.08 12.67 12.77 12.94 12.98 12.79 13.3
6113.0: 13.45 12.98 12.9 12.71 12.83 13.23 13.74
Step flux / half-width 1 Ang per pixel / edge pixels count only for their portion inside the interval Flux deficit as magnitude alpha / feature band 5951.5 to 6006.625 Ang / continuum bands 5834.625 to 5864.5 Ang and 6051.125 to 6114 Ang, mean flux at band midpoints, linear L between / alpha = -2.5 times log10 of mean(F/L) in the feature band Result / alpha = 0.02 mag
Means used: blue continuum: 13.3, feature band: 13.1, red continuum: 13.3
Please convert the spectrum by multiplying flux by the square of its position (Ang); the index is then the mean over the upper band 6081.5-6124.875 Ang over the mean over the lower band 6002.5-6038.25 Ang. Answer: 1.02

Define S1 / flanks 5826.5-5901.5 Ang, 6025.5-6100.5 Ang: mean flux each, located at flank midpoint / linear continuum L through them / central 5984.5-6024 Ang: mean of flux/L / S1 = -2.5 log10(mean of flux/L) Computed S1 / 0.03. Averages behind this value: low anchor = 12.9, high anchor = 13.5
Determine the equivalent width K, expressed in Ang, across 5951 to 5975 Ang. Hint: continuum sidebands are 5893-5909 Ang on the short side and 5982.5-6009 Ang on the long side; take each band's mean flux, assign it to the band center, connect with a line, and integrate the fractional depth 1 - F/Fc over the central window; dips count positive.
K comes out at -1.1 Ang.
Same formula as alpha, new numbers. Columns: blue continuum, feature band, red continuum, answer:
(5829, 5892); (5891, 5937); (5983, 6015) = 0.04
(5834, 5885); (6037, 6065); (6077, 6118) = -0.04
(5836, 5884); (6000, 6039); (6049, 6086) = 0.03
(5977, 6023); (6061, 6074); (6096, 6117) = -0.05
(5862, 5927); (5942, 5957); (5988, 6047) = -0.04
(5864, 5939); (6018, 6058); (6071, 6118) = -0.04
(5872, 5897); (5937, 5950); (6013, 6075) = -0.06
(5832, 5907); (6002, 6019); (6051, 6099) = 0.02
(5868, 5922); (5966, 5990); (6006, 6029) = -0.01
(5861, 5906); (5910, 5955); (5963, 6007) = -0.03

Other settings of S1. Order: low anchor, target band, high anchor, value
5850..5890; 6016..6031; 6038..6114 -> 0.013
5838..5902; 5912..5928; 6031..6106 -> -0.007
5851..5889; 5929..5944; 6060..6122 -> -0.004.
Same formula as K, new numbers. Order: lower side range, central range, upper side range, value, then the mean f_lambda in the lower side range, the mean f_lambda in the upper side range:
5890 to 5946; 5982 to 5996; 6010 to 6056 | 0.23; 12.7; 13.4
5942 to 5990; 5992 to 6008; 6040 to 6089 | 0.26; 13.2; 13.5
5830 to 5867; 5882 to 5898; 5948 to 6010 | 2.39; 13.4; 13.1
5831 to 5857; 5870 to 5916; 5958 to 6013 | 2.92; 13.4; 13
